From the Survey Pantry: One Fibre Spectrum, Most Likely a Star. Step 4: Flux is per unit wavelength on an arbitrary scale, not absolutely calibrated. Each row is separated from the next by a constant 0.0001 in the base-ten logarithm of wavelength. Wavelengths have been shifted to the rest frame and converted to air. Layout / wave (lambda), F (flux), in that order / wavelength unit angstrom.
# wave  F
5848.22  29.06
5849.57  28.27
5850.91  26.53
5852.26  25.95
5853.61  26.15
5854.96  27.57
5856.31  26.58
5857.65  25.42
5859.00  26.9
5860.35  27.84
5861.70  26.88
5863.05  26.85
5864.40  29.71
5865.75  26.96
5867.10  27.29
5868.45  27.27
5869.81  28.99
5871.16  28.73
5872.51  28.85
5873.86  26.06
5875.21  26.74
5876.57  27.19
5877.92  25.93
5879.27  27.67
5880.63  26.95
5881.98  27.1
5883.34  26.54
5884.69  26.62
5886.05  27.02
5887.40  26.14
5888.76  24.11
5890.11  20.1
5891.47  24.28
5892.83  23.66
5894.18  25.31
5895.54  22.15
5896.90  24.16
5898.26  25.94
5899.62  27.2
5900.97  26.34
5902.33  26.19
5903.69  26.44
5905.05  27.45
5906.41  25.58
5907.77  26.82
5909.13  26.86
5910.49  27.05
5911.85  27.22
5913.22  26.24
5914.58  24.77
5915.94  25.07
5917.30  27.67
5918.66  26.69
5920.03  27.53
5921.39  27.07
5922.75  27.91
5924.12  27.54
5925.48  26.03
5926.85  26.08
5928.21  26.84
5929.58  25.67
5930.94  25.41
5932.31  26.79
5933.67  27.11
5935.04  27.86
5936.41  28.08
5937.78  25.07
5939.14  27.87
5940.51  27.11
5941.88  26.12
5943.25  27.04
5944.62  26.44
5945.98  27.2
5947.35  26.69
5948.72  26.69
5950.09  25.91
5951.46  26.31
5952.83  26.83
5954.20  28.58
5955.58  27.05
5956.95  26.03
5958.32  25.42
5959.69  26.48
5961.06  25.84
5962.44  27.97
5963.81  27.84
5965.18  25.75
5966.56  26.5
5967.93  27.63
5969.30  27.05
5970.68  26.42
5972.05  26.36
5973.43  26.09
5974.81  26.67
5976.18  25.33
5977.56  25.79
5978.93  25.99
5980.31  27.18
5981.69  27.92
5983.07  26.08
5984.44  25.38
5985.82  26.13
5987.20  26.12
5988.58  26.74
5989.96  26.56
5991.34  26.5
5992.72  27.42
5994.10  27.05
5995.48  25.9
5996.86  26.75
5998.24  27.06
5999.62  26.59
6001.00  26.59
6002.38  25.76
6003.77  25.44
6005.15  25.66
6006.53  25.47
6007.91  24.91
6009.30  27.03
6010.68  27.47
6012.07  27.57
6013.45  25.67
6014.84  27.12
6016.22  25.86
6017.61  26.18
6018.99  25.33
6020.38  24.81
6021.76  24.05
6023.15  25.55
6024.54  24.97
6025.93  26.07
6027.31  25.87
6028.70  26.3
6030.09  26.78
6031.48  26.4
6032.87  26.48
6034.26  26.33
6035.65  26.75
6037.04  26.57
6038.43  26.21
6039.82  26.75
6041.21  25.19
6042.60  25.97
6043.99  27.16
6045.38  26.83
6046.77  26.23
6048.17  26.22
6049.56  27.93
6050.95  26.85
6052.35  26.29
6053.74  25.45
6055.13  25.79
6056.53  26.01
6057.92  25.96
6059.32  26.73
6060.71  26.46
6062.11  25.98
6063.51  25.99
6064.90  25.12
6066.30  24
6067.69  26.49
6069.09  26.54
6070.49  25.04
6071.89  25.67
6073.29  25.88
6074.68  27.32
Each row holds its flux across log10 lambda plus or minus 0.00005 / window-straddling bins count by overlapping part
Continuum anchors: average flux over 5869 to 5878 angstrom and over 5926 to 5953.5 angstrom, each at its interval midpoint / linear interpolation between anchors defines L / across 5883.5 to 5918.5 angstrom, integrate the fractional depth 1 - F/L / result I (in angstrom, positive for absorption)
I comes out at 2.0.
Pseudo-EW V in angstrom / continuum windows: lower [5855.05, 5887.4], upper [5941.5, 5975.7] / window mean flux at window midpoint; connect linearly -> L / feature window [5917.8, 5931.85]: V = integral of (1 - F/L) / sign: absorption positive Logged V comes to 0.1 angstrom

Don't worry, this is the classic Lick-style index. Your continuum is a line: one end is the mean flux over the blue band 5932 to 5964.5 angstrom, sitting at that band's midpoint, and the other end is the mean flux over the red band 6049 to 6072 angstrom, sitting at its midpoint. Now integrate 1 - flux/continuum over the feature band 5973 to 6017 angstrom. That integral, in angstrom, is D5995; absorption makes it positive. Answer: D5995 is 0.2 angstrom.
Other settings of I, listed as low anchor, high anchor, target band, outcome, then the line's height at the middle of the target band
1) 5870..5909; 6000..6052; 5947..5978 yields -0.56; 26.1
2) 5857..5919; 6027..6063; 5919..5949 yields -0.52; 26.4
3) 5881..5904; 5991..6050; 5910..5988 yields -2.82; 25.7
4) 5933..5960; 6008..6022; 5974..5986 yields 0.08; 26.5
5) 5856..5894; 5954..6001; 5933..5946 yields -0.20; 26.6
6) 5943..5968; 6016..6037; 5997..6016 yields -0.17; 26.1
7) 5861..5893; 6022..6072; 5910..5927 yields -0.13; 26.5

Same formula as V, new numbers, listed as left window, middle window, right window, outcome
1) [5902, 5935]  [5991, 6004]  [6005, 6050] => -0.12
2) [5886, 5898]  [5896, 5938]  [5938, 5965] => -2.28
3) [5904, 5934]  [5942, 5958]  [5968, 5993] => -0.13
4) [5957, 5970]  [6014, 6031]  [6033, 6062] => 0.46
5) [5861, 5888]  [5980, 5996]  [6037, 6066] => 0.02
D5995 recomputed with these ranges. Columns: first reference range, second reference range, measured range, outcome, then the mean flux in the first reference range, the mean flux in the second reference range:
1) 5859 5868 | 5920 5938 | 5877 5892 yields 0.9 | 27.5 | 26.8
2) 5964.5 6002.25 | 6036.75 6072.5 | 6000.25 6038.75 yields 0.4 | 26.5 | 26.1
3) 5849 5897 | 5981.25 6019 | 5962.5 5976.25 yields -0.2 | 26.4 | 26.4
